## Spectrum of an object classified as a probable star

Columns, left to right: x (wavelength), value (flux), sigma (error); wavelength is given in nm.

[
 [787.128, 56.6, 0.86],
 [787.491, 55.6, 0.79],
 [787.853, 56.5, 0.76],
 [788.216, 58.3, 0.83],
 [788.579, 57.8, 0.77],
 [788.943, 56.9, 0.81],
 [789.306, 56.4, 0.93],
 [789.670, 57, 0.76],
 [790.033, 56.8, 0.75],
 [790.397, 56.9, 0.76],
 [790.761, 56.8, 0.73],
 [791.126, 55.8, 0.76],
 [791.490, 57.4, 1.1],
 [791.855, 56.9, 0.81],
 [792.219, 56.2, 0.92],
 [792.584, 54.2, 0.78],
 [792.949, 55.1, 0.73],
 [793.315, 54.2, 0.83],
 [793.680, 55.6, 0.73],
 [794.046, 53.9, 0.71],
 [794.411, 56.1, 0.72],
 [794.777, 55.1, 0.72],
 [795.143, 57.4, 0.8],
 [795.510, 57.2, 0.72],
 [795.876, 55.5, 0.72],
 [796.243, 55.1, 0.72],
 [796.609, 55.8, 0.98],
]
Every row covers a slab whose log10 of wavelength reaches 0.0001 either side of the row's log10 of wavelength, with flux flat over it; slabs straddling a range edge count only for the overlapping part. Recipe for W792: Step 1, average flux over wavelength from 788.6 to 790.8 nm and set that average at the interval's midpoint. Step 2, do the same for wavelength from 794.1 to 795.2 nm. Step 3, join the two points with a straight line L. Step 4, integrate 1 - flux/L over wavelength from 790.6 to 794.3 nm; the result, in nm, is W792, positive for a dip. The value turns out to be 0.05 nm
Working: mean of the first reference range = 56.9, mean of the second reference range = 55.8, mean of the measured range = 55.6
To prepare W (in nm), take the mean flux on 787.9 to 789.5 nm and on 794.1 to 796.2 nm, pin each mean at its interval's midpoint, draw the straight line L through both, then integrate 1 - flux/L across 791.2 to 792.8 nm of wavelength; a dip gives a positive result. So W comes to 0.01 nm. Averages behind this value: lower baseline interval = 57.2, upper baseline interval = 56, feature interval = 56.2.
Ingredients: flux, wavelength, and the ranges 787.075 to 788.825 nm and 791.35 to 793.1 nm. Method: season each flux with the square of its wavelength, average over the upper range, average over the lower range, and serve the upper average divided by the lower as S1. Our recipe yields 0.99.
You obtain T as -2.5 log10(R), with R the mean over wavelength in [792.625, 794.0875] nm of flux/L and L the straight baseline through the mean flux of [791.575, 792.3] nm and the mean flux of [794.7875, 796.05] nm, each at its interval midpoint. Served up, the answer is 0.04 mag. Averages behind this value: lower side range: 56.7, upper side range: 56.5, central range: 54.7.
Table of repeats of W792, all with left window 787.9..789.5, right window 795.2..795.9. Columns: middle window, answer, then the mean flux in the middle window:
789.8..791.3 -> 0.013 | 56.6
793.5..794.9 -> 0.040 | 55.2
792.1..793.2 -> 0.036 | 55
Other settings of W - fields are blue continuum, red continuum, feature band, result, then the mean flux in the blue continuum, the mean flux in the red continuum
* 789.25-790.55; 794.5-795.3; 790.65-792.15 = -0.001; 56.8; 56.2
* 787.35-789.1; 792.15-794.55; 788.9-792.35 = -0.039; 57.1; 55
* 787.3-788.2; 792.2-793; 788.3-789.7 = -0.026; 56.5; 55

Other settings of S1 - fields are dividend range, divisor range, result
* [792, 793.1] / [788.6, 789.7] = 0.98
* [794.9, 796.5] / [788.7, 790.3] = 1.01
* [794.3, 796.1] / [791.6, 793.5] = 1.02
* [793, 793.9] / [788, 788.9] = 0.96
